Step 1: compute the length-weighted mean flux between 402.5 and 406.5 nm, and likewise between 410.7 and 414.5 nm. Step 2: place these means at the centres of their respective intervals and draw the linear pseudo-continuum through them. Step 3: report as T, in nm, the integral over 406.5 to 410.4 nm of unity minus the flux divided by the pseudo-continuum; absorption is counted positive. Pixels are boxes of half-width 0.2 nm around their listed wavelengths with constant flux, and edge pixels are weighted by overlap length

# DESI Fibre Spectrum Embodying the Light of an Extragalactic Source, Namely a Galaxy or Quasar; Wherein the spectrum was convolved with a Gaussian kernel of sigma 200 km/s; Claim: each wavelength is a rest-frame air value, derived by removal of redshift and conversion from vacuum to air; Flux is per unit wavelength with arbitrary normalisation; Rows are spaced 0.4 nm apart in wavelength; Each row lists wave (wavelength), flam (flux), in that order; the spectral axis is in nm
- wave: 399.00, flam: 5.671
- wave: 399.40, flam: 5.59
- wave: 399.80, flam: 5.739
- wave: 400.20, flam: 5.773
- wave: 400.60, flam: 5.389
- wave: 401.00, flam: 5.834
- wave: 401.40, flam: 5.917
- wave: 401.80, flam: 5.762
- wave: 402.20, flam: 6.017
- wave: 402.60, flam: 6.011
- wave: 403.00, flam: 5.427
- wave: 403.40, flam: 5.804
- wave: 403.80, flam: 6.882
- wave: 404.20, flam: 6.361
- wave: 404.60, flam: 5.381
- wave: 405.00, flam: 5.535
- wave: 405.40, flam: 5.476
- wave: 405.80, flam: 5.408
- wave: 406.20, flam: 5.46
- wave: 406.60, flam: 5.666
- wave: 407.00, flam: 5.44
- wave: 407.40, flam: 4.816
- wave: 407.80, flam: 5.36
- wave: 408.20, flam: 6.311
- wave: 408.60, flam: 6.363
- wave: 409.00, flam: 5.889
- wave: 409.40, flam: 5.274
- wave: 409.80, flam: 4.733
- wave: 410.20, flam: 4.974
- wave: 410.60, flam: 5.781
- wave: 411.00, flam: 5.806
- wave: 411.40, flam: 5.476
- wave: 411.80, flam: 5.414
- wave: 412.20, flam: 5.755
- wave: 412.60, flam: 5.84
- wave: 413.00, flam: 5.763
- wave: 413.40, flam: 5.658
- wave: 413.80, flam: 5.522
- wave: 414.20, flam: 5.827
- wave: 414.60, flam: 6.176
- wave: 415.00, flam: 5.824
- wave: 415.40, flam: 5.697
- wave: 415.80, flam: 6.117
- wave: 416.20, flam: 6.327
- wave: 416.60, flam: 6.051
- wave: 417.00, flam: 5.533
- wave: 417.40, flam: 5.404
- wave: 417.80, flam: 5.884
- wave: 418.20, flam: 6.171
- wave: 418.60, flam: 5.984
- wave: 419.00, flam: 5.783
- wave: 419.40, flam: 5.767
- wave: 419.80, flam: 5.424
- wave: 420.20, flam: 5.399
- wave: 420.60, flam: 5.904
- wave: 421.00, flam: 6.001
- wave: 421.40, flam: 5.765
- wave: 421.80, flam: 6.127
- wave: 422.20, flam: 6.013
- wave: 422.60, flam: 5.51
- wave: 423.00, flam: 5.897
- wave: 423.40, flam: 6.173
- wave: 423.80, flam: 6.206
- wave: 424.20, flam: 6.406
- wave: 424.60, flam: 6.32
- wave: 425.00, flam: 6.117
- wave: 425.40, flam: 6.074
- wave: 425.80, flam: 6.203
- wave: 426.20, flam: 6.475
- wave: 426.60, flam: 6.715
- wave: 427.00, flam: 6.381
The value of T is 0.17 nm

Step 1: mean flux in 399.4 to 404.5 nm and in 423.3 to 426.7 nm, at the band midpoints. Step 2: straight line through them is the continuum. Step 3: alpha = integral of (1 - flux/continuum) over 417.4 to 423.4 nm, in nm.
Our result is 0.37 nm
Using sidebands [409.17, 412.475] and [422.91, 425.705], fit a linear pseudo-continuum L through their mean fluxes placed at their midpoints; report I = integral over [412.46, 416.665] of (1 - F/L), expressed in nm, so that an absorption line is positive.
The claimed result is -0.19 nm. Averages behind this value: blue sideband 5.42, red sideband 6.18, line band 5.89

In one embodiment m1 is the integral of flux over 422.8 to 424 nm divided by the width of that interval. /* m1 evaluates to 6.09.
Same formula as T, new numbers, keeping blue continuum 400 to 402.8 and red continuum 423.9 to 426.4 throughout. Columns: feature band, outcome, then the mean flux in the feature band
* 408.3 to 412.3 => 0.28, 5.56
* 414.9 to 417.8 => 0.12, 5.85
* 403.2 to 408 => 0.21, 5.63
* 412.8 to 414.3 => 0.09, 5.68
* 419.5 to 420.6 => 0.11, 5.53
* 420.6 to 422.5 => 0.08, 5.94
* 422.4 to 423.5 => 0.07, 5.83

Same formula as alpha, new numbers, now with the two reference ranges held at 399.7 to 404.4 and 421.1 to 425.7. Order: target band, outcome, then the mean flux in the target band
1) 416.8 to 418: 0.08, 5.61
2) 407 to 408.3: 0.12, 5.42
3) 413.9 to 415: 0.01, 5.93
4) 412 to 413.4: 0.05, 5.77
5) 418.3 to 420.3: 0.11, 5.71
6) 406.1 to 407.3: 0.10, 5.47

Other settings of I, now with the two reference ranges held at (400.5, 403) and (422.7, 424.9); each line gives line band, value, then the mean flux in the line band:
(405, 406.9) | 0.12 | 5.5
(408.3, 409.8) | 0.05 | 5.73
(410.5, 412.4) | 0.10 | 5.64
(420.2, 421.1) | 0.04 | 5.82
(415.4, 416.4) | -0.01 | 6.12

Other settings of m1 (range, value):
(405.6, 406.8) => 5.51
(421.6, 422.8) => 5.88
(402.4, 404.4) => 6.1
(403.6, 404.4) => 6.62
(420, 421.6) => 5.77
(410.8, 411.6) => 5.64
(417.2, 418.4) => 5.82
